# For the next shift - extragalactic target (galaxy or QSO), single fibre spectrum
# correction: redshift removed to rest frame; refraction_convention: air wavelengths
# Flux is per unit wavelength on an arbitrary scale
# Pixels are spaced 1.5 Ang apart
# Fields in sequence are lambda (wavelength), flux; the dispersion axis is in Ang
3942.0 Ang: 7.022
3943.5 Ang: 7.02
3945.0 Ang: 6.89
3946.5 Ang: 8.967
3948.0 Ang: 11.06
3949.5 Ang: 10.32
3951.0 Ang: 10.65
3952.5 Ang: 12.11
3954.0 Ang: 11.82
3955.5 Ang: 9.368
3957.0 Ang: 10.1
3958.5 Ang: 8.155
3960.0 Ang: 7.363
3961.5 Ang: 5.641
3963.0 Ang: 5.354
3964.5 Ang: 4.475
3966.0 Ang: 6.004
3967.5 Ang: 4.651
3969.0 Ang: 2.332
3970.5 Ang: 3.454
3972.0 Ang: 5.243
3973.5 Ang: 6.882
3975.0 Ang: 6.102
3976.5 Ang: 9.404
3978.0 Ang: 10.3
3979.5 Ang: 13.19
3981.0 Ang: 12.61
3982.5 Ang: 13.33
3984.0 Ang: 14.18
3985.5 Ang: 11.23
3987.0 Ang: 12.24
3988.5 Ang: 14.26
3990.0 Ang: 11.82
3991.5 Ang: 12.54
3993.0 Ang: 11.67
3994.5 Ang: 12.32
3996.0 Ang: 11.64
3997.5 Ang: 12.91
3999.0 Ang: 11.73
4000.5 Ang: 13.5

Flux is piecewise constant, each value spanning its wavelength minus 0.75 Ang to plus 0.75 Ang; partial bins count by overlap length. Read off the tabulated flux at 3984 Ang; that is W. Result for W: 14.18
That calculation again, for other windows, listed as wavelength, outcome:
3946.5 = 8.967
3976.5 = 9.404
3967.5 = 4.651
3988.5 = 14.26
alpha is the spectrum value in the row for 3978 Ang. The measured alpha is 10.3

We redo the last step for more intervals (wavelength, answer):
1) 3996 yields 11.64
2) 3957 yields 10.1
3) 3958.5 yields 8.155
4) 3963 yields 5.354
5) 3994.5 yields 12.32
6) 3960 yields 7.363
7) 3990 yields 11.82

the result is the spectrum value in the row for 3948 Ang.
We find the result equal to 11.06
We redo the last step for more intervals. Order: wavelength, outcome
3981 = 12.61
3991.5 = 12.54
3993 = 11.67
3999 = 11.73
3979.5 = 13.19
